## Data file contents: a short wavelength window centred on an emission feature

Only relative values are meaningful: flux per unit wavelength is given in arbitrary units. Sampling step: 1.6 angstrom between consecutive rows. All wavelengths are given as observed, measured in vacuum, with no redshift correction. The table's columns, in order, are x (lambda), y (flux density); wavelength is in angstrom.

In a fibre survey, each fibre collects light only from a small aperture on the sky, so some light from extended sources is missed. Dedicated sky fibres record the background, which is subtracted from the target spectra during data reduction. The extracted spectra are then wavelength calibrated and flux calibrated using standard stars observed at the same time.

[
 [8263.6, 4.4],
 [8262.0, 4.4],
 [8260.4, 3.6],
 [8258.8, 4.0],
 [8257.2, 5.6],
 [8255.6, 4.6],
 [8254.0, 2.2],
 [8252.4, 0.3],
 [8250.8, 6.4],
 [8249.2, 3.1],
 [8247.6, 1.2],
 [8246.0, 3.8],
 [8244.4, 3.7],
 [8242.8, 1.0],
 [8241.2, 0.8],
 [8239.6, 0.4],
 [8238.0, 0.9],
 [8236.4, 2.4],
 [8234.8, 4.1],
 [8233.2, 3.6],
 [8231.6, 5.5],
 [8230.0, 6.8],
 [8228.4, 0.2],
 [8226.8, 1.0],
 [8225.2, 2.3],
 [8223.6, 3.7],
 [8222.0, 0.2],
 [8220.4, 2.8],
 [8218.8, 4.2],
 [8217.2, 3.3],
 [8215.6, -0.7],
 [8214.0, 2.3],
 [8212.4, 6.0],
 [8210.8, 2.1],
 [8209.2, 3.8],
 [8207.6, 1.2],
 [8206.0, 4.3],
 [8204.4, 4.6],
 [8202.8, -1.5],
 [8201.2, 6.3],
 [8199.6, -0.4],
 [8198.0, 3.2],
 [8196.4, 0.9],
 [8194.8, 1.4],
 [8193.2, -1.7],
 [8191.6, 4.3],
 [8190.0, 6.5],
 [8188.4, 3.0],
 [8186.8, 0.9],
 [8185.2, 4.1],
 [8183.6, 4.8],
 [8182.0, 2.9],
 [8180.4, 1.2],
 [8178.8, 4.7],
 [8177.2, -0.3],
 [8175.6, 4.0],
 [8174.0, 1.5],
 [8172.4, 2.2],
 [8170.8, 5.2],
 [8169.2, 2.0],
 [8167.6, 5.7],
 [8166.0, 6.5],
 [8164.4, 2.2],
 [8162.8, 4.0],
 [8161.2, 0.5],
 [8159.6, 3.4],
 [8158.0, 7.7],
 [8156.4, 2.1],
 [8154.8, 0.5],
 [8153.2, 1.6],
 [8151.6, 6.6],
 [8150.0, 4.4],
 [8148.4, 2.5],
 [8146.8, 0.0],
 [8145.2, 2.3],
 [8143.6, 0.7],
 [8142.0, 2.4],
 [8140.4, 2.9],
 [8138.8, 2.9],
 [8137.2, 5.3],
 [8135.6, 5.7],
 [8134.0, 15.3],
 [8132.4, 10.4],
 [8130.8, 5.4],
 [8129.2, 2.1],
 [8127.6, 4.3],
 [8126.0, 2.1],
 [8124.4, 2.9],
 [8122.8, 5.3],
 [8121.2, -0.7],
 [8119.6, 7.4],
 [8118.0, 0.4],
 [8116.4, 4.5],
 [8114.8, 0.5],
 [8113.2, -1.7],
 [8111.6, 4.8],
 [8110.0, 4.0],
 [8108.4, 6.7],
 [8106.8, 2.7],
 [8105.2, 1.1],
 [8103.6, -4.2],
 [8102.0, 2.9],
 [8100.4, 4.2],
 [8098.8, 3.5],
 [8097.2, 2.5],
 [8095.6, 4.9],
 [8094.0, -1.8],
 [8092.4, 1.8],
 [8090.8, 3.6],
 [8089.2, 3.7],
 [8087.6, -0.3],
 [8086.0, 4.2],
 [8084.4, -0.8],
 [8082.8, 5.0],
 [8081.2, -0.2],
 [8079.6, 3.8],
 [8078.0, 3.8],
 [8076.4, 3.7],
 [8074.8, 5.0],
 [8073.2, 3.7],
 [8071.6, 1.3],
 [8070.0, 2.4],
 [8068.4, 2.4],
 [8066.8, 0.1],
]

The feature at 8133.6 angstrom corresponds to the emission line Hgamma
